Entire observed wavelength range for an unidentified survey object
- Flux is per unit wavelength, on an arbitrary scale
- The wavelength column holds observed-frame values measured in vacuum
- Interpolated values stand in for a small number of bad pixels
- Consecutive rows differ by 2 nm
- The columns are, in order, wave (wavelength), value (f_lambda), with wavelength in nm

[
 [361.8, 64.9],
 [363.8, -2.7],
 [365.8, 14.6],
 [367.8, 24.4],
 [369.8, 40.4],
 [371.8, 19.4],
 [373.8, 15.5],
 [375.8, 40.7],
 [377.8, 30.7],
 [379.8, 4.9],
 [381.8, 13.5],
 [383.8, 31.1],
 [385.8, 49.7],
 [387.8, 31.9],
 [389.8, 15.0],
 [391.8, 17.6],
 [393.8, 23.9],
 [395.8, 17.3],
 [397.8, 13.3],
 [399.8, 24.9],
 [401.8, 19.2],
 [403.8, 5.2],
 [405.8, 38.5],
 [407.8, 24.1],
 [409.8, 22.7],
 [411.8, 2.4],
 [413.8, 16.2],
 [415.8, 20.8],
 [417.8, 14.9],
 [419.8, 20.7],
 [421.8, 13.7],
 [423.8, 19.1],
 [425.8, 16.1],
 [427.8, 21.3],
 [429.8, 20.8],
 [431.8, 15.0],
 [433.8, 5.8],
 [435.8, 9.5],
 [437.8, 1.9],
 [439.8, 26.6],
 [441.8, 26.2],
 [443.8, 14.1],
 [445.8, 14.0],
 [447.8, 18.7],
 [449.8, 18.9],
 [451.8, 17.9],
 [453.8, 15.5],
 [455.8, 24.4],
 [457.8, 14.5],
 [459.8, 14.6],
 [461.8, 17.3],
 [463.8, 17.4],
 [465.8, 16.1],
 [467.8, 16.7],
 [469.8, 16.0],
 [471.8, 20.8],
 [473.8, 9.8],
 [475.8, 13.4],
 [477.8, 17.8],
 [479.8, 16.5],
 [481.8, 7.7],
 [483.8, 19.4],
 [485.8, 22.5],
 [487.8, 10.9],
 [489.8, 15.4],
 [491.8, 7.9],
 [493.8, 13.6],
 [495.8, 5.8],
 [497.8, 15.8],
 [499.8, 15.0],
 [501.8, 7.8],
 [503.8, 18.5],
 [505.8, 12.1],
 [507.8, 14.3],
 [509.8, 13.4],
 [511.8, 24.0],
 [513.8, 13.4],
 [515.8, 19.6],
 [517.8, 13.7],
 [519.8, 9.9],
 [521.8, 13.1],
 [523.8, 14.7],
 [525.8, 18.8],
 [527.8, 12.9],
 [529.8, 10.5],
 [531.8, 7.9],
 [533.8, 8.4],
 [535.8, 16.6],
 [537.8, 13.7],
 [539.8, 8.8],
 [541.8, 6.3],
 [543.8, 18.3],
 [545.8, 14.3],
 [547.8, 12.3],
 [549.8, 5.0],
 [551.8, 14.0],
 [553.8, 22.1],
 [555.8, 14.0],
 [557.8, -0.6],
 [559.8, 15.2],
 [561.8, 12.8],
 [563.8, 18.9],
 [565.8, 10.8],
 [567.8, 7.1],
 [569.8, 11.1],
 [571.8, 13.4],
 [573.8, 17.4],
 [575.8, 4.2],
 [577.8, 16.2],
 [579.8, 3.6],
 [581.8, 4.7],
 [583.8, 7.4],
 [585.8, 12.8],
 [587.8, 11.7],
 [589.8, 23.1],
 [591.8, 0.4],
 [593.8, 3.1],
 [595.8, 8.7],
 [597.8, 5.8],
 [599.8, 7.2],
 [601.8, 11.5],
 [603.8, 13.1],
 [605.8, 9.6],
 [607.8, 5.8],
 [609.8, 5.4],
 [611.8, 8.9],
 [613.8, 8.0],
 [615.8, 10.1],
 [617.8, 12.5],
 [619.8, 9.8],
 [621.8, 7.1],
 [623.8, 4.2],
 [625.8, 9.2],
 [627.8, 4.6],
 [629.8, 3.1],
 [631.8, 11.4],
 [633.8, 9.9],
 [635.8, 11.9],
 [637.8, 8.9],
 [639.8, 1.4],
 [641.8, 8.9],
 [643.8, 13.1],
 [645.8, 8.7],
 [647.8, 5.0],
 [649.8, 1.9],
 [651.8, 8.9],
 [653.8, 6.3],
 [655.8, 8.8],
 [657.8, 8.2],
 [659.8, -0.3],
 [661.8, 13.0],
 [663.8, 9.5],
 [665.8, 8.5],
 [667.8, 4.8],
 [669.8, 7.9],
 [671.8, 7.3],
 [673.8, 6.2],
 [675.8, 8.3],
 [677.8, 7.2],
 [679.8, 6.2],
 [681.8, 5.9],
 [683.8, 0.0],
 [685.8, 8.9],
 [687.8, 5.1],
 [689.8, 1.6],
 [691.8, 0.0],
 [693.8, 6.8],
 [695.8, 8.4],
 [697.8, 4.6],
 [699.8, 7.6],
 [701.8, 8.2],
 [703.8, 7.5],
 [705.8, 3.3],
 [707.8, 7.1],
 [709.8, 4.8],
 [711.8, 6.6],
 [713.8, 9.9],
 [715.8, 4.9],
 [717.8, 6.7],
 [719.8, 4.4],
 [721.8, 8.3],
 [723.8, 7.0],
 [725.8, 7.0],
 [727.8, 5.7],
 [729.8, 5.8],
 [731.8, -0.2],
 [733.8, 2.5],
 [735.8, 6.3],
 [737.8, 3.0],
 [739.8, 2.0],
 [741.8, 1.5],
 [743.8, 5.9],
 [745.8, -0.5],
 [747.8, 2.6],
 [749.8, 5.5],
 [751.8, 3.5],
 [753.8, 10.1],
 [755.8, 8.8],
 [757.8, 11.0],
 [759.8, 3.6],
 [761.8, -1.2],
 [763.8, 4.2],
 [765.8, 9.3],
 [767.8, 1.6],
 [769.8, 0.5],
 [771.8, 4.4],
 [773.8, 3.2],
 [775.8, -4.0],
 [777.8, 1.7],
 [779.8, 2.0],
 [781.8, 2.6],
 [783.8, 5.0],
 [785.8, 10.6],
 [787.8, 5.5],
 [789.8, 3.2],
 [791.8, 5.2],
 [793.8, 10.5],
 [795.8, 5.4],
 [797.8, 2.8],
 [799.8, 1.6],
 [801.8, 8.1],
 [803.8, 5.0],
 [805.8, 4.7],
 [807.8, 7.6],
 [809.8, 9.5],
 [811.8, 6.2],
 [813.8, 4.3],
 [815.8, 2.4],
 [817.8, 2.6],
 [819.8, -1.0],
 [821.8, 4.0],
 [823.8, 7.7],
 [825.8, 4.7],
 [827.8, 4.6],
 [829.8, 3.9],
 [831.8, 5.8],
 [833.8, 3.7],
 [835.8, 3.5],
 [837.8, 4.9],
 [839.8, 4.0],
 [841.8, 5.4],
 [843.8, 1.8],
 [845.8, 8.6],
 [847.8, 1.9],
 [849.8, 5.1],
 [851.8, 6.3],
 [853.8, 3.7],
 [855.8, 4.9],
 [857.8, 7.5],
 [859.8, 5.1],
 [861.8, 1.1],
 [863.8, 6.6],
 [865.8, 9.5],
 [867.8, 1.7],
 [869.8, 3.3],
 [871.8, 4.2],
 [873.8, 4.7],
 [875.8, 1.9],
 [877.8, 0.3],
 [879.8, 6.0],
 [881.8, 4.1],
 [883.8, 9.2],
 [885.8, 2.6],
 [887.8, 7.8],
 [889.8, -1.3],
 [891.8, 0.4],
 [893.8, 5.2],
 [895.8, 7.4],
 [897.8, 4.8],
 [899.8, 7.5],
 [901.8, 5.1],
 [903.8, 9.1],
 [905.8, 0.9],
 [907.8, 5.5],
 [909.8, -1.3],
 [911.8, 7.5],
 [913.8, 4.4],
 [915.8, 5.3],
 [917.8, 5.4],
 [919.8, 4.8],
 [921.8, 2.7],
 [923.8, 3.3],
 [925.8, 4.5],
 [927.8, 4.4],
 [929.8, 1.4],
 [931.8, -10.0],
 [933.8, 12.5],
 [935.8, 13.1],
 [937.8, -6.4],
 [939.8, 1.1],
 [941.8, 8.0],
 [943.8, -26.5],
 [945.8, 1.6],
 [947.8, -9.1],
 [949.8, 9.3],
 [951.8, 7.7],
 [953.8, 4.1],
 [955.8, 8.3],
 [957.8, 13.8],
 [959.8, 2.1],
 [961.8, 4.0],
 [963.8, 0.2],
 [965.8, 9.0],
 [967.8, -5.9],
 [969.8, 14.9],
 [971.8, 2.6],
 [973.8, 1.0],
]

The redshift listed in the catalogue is 1.55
